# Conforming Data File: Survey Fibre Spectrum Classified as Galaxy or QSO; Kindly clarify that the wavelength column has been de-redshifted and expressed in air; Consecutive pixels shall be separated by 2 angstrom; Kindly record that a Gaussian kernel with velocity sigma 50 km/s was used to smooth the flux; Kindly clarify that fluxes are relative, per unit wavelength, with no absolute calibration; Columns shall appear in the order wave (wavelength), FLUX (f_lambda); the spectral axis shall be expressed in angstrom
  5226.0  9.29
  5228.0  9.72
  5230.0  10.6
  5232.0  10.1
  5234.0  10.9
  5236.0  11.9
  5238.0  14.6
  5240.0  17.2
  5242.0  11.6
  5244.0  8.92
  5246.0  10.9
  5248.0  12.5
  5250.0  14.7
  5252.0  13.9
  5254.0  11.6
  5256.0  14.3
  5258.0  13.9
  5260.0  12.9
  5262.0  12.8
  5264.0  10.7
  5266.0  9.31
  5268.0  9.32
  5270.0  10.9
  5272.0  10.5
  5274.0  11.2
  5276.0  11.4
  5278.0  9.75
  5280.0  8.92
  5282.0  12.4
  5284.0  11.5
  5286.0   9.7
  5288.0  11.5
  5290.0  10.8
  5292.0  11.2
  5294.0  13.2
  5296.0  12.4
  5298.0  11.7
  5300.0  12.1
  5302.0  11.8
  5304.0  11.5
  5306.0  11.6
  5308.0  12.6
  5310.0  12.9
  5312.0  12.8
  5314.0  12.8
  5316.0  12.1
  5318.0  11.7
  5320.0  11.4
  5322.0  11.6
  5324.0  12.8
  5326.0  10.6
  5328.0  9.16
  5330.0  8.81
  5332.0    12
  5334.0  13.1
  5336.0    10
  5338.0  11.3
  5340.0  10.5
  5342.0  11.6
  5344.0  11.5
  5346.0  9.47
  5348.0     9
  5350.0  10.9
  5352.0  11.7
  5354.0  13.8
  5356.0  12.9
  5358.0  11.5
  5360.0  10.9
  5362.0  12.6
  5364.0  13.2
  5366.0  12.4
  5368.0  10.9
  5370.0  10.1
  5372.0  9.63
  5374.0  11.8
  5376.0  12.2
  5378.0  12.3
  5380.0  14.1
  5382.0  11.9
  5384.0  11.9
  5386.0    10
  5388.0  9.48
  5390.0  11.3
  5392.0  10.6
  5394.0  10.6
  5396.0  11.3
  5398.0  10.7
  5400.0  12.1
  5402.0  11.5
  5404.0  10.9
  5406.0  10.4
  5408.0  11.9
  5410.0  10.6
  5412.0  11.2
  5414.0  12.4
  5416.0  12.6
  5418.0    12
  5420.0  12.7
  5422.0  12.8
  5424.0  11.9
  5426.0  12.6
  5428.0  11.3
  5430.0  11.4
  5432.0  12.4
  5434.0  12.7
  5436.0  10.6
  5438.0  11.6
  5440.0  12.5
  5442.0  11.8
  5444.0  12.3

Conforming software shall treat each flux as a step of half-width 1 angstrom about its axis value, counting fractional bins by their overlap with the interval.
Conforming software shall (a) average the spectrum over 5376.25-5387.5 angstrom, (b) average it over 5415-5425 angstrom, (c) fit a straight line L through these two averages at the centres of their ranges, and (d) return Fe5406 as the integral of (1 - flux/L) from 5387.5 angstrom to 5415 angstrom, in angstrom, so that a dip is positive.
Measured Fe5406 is 2.4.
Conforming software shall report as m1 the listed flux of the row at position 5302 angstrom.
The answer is 11.8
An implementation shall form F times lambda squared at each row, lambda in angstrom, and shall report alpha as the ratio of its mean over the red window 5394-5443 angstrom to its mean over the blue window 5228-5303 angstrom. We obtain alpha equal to 1.06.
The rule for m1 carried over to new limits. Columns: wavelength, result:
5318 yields 11.7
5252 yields 13.9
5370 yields 10.1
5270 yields 10.9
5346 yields 9.47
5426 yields 12.6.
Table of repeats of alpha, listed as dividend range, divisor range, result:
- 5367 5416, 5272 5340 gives 1.02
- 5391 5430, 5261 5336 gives 1.06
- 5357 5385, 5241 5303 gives 1.06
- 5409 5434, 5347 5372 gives 1.06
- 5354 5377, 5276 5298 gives 1.08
